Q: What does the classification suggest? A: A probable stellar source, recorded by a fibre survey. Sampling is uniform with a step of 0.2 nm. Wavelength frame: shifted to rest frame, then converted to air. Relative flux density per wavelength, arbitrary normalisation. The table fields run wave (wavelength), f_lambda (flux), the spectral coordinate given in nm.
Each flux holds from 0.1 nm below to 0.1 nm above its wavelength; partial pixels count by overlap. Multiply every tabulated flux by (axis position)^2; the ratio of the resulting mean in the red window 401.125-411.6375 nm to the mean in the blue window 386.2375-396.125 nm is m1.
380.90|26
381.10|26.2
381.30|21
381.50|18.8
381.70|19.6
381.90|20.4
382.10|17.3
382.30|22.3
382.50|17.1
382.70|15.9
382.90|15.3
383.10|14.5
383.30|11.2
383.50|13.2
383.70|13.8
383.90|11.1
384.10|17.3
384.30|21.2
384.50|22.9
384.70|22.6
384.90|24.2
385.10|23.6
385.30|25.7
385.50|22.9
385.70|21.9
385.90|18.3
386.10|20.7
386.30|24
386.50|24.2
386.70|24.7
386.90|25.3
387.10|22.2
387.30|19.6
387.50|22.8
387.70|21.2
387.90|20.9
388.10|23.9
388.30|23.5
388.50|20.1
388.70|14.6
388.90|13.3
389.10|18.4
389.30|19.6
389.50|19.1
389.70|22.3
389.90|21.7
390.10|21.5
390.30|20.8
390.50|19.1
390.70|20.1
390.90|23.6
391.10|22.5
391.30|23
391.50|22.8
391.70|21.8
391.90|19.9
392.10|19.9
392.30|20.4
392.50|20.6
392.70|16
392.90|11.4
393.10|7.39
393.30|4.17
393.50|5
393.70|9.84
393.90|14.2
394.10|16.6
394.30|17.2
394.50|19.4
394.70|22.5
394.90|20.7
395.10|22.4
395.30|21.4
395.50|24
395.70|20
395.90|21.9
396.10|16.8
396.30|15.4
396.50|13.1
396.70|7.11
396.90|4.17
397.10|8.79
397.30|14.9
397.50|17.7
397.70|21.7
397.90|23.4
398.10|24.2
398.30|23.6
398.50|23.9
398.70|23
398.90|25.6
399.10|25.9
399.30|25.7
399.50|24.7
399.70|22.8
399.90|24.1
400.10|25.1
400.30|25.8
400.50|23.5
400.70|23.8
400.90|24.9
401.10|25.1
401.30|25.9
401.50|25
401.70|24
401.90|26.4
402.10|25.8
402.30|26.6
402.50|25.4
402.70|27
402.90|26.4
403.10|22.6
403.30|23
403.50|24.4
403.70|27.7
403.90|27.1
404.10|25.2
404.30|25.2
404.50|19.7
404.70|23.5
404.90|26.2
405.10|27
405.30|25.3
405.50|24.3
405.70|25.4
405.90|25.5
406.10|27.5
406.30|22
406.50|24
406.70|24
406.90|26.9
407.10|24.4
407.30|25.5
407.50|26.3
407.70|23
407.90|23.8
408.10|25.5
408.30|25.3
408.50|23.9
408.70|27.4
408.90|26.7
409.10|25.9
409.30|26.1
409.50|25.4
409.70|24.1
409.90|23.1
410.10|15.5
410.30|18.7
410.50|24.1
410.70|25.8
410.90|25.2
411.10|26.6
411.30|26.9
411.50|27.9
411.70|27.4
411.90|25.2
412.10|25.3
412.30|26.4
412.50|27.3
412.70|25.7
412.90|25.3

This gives 1.4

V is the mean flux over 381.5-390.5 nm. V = 19.9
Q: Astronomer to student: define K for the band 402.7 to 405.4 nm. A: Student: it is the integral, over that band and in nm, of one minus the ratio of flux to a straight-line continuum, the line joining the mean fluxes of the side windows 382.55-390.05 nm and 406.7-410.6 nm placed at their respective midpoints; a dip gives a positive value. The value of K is -0.18 nm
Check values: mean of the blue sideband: 19.9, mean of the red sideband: 24.3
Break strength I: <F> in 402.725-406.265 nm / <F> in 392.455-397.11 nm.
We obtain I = 1.66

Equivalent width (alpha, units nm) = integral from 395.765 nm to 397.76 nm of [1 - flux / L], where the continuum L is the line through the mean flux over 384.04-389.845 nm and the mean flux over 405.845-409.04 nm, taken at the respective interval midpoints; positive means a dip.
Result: 0.78 nm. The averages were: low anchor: 21.4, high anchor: 25.1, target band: 14.1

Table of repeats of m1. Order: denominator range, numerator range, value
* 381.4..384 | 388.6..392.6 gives 1.30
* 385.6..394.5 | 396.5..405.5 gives 1.28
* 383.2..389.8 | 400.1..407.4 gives 1.35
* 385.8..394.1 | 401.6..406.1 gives 1.42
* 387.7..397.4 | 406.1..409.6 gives 1.54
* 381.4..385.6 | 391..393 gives 1.11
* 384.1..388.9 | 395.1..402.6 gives 1.05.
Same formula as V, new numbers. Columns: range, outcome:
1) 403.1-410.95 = 24.6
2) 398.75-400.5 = 24.8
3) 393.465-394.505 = 13.7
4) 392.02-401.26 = 19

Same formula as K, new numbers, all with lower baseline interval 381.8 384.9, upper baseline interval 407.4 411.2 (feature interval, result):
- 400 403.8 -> -0.485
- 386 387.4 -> -0.365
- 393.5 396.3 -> 0.287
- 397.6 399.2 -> -0.189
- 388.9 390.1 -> -0.049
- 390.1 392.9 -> -0.144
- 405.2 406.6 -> -0.086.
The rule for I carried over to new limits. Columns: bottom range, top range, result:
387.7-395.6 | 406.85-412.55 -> 1.34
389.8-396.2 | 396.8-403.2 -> 1.25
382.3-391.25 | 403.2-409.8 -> 1.25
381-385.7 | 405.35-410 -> 1.31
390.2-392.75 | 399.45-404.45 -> 1.20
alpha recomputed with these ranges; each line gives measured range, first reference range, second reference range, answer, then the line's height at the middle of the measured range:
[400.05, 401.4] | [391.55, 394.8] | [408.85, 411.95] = -0.371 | 19.5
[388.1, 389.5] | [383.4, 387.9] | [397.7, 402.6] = 0.200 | 21.8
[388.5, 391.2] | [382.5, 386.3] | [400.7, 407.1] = 0.107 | 20.5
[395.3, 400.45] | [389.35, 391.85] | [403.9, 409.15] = 0.654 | 23.1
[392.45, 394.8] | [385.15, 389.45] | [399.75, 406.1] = 0.958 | 22.8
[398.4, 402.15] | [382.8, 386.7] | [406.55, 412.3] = -0.308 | 22.9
